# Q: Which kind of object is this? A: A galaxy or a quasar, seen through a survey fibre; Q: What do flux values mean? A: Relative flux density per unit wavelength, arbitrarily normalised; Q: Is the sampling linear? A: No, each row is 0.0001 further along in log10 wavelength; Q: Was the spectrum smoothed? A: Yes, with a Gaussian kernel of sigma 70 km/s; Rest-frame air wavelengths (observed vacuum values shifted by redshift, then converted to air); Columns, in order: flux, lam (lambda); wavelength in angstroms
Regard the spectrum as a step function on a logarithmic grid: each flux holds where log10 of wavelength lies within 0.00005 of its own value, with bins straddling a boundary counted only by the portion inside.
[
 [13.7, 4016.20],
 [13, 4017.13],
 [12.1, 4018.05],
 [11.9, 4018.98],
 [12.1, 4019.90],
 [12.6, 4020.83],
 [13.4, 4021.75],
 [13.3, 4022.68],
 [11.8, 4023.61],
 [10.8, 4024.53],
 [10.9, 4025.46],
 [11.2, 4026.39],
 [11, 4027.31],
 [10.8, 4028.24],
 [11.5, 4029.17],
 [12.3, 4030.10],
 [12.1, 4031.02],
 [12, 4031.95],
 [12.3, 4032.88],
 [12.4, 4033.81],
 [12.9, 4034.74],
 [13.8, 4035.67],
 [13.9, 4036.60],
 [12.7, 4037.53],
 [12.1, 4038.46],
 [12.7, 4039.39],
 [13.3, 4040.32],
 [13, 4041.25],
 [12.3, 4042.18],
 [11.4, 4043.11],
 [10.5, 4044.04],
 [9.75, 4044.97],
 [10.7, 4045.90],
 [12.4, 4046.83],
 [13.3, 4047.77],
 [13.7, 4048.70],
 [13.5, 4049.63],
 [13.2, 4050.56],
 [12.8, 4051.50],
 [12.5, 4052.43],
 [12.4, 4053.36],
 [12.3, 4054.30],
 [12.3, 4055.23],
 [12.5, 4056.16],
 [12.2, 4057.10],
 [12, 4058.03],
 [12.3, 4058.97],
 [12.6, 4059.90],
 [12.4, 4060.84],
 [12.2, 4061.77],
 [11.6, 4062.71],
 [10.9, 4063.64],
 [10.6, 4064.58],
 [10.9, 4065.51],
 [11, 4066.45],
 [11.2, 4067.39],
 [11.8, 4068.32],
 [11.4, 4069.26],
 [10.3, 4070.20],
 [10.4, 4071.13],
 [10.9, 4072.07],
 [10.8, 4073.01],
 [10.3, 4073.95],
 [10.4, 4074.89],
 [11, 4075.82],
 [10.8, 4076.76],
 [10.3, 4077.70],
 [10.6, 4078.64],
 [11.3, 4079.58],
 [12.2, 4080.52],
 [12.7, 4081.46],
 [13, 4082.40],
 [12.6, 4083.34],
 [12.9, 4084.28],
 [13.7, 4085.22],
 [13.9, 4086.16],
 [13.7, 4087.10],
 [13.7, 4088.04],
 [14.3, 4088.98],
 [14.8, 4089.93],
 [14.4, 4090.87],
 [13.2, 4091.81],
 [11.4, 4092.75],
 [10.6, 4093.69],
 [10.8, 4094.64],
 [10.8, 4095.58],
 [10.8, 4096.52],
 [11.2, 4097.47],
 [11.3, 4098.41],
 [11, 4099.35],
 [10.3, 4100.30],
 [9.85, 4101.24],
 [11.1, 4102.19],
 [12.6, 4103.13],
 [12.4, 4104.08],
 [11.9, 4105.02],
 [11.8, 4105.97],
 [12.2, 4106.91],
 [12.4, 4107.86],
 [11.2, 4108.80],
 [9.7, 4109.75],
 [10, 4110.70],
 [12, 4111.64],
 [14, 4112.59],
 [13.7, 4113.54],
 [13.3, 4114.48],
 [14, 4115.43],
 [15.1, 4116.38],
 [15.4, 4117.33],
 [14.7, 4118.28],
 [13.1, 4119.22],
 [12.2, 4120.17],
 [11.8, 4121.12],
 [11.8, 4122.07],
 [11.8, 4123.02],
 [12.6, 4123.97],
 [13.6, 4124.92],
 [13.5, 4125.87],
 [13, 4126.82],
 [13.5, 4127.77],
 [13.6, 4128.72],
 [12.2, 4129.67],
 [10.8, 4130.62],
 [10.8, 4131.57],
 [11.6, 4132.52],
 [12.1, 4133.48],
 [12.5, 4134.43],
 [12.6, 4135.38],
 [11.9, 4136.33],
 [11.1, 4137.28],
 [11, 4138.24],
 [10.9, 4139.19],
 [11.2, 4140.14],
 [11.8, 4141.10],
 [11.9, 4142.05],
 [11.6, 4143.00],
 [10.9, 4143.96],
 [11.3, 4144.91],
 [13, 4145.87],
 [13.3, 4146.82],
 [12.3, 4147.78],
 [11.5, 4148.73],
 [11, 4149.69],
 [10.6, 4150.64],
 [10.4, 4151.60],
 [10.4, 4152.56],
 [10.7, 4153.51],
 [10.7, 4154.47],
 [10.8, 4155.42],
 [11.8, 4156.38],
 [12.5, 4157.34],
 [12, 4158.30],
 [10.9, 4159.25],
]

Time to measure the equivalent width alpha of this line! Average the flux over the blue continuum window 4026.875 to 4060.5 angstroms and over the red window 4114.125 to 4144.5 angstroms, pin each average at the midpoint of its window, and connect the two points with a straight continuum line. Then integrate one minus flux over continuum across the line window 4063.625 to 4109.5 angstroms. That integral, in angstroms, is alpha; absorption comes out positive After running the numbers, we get 2.47 angstroms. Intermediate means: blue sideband 12.3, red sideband 12.4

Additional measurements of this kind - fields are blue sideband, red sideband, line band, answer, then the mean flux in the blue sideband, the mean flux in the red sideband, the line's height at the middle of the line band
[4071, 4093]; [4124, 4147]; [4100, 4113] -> 0.68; 12.3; 12.1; 12.2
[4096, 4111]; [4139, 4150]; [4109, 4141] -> -2.59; 11.2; 11.8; 11.5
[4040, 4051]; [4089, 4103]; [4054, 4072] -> 0.66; 12.2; 11.7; 12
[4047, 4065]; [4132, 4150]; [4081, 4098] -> -0.77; 12.4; 11.8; 12.1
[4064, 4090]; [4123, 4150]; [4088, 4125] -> -1.17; 11.8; 12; 11.9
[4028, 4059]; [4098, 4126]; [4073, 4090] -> 0.14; 12.4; 12.3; 12.3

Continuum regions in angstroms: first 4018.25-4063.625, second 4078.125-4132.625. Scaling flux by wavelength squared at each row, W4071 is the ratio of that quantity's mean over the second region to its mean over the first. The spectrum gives 1.0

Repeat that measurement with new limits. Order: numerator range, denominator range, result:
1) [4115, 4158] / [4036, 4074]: 1.05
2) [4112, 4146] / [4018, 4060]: 1.06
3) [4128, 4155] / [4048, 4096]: 0.99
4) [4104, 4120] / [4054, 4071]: 1.12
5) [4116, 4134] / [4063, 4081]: 1.20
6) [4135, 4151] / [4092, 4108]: 1.05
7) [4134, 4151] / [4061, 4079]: 1.11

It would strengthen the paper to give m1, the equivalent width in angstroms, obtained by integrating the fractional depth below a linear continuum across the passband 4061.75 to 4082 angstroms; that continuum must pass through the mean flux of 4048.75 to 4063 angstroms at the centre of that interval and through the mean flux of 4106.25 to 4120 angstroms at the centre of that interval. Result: 2.5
